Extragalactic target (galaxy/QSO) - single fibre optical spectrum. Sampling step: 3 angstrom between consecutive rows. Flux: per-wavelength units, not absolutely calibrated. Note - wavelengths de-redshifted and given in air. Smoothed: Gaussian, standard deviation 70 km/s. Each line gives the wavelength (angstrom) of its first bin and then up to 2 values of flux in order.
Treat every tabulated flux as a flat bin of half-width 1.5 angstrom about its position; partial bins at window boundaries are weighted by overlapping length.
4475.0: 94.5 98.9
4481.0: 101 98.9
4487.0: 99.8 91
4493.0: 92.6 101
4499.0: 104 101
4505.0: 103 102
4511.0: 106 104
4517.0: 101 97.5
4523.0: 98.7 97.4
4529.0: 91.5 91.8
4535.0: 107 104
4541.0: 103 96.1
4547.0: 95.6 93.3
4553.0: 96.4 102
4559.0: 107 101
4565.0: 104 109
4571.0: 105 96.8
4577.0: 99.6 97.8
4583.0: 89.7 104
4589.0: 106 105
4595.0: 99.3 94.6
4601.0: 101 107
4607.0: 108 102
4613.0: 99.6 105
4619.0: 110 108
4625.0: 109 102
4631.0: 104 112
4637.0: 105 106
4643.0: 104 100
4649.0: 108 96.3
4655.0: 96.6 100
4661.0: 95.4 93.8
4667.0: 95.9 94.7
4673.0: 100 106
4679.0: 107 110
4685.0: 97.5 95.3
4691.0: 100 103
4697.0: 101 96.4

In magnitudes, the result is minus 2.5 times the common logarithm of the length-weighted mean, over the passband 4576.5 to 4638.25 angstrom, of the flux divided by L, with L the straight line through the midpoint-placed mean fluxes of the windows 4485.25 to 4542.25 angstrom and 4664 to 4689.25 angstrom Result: -0.03 mag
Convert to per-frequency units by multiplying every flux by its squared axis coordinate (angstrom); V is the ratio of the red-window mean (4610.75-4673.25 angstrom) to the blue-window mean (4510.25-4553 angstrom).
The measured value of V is 1.08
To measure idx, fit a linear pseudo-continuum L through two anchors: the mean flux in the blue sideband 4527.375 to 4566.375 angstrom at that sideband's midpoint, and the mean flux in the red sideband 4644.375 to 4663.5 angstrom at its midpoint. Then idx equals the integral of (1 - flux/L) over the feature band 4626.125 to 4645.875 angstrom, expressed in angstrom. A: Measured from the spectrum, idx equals -1.2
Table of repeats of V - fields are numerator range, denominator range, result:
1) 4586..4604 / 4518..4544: 1.06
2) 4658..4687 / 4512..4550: 1.08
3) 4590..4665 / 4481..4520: 1.09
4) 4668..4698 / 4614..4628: 0.97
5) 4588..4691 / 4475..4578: 1.08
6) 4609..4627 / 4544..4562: 1.10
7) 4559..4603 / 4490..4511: 1.05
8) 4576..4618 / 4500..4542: 1.04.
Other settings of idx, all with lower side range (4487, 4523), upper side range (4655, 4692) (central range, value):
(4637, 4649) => -0.5 angstrom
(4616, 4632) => -1.1 angstrom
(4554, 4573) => -0.8 angstrom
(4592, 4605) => -0.1 angstrom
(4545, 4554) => 0.4 angstrom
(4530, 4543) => -0.1 angstrom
